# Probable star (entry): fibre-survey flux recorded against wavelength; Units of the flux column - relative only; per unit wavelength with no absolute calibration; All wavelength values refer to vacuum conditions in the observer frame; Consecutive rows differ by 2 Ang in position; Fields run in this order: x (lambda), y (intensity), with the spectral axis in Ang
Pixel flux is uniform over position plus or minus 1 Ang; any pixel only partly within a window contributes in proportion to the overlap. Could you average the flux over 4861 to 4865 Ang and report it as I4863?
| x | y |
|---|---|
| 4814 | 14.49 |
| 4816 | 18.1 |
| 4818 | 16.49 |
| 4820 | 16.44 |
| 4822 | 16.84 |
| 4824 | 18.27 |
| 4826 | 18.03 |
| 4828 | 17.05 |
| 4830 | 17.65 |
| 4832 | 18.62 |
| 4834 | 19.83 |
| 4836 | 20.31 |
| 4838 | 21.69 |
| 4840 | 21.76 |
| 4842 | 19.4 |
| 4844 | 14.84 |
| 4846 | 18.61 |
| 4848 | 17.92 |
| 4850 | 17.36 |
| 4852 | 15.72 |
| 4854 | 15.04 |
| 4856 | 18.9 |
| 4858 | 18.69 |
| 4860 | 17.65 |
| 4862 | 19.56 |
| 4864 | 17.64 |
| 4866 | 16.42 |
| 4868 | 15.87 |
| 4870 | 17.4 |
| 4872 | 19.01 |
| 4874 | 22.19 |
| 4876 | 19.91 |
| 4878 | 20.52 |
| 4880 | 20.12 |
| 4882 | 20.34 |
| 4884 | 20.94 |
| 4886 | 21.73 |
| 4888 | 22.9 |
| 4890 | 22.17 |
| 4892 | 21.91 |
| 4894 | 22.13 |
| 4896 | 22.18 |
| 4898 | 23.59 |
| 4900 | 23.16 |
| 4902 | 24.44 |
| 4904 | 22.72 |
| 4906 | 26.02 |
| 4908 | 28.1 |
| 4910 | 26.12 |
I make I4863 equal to 18.6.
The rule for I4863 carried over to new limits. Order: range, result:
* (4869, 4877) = 19.6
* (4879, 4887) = 20.8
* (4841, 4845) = 17.1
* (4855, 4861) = 18.4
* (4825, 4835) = 18.2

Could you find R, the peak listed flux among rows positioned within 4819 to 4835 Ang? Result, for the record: 19.83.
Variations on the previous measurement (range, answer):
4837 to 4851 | 21.76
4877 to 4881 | 20.52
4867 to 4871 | 17.4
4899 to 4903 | 24.44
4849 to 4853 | 17.36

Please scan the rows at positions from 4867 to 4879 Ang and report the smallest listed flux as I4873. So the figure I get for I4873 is 15.87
